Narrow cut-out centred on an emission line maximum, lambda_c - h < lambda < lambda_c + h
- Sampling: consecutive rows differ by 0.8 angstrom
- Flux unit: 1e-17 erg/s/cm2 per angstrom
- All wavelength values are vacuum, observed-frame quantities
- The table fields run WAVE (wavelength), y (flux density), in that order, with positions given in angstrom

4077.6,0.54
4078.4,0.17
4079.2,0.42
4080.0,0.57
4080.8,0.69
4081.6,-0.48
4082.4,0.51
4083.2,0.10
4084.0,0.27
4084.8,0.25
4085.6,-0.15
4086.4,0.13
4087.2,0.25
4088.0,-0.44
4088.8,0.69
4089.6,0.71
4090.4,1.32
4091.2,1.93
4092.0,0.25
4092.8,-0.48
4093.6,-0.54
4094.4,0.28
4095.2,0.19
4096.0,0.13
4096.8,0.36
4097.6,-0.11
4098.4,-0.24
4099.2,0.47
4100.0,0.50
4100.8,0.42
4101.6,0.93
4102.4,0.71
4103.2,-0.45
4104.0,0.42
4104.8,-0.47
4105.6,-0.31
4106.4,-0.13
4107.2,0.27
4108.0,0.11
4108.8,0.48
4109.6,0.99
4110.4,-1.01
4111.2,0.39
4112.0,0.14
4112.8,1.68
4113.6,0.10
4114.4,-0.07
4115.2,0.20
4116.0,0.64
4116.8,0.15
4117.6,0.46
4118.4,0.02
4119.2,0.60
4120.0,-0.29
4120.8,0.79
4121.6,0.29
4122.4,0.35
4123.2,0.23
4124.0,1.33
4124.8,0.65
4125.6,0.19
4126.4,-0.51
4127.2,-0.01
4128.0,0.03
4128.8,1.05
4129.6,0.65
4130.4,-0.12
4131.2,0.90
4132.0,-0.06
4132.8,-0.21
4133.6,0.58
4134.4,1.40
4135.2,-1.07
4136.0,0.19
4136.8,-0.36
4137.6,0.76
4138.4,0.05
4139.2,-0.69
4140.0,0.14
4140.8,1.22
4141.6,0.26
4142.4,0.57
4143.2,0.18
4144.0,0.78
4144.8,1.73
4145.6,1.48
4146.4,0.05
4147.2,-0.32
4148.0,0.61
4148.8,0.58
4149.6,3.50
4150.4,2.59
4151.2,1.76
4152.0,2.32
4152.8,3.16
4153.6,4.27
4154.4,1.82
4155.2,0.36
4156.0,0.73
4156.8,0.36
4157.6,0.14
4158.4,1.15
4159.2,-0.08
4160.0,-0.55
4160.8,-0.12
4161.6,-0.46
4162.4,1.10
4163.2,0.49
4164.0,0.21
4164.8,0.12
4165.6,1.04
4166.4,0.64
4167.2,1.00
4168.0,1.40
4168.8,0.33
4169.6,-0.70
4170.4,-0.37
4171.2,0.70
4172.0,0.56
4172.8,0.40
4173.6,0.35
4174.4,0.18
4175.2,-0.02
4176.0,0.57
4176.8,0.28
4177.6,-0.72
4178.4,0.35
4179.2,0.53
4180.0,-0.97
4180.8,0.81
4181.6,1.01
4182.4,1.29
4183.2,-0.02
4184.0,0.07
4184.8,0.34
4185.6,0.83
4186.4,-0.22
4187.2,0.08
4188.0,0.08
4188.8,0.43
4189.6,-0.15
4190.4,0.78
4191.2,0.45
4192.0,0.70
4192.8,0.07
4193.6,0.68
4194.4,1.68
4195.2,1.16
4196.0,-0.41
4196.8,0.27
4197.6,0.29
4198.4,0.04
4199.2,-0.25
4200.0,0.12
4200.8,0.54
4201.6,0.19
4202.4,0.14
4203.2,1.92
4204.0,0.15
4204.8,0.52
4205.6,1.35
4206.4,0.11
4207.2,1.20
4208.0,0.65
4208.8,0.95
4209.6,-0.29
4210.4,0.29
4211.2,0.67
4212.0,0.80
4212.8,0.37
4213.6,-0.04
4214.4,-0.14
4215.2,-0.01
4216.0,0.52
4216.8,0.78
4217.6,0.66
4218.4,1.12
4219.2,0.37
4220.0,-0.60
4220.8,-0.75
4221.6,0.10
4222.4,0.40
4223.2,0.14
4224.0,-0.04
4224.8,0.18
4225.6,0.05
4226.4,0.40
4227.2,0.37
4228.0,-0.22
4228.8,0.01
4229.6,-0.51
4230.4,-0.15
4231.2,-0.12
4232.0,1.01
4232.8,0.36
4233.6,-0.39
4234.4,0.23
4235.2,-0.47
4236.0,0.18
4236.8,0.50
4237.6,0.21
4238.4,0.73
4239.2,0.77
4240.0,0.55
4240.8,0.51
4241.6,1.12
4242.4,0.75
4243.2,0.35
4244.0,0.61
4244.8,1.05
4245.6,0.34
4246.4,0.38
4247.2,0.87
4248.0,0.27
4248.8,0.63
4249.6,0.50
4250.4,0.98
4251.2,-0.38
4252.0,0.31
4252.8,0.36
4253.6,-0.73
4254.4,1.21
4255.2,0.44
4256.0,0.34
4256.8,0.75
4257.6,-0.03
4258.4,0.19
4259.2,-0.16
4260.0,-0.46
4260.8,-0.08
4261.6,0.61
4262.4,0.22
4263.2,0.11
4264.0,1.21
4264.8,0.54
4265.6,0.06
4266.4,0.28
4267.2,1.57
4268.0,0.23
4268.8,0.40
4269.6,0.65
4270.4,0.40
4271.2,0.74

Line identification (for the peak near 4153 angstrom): [O II] 3727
